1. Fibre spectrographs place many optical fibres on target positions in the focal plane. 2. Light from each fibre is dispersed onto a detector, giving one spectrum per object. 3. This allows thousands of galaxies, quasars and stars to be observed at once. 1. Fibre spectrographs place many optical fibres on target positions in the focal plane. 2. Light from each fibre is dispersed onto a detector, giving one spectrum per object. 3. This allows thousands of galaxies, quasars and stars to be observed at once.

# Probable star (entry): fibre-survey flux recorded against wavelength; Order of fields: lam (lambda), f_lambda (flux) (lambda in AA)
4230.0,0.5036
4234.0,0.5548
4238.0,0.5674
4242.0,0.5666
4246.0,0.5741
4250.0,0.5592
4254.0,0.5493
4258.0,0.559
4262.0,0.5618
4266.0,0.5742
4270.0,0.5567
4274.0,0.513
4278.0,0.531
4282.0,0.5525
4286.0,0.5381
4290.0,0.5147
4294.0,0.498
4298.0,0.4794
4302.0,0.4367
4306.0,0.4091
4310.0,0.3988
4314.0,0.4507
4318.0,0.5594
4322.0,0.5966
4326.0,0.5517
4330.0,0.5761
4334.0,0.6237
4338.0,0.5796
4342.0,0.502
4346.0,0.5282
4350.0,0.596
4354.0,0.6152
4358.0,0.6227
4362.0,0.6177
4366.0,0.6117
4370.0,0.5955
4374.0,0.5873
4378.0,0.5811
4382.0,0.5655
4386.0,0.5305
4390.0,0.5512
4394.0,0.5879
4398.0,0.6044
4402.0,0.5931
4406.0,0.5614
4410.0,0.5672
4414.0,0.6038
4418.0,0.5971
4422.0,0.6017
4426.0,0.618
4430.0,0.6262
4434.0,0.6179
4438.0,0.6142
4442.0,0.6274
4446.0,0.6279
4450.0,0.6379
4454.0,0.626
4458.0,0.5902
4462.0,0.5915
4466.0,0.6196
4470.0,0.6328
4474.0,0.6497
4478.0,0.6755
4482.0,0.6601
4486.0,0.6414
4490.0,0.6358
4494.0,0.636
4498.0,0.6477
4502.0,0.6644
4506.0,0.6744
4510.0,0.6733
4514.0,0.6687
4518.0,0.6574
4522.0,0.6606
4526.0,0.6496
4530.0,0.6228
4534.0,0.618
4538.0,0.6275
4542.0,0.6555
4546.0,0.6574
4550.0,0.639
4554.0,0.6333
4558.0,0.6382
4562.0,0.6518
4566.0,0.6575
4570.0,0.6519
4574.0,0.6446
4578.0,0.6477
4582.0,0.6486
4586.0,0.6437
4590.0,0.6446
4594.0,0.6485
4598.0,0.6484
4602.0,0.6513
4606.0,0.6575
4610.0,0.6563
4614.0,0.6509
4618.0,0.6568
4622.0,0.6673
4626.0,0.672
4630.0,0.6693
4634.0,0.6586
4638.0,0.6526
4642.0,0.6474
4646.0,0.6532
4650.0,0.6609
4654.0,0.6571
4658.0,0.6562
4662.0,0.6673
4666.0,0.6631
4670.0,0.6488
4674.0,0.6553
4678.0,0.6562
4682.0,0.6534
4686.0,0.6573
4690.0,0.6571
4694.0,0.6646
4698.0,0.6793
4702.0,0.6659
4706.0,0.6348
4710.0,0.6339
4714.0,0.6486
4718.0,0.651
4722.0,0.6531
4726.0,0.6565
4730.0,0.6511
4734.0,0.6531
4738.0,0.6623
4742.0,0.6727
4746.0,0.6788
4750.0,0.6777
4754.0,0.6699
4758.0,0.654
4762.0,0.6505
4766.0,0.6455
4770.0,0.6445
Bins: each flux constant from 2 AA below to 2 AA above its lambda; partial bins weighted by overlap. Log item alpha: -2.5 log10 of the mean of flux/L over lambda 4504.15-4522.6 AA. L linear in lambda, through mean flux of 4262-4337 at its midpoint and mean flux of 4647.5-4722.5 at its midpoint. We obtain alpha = -0.12 mag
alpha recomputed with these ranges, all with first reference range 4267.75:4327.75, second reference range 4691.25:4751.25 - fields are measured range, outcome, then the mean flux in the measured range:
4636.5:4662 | -0.04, 0.656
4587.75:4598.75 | -0.06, 0.647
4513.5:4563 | -0.09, 0.644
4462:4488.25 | -0.13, 0.642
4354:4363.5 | -0.17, 0.619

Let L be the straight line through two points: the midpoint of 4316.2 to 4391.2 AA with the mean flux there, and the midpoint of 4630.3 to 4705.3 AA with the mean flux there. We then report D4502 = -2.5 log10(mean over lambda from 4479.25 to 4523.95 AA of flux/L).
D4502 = -0.07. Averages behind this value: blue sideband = 0.579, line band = 0.657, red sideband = 0.658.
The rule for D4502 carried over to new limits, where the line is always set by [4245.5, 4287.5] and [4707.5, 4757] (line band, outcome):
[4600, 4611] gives -0.043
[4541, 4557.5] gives -0.049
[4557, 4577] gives -0.049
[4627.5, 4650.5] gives -0.033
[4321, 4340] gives -0.036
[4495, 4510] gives -0.096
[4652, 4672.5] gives -0.027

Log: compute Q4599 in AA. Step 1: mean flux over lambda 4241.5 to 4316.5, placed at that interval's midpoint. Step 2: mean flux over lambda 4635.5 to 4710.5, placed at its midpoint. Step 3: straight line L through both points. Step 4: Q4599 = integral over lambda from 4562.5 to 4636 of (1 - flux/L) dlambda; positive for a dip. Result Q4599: -2.8 AA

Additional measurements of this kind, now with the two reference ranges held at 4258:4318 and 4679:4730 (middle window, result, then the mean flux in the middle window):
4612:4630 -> -1.10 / 0.663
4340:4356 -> -1.03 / 0.56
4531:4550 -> -1.37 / 0.639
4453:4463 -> -0.63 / 0.601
